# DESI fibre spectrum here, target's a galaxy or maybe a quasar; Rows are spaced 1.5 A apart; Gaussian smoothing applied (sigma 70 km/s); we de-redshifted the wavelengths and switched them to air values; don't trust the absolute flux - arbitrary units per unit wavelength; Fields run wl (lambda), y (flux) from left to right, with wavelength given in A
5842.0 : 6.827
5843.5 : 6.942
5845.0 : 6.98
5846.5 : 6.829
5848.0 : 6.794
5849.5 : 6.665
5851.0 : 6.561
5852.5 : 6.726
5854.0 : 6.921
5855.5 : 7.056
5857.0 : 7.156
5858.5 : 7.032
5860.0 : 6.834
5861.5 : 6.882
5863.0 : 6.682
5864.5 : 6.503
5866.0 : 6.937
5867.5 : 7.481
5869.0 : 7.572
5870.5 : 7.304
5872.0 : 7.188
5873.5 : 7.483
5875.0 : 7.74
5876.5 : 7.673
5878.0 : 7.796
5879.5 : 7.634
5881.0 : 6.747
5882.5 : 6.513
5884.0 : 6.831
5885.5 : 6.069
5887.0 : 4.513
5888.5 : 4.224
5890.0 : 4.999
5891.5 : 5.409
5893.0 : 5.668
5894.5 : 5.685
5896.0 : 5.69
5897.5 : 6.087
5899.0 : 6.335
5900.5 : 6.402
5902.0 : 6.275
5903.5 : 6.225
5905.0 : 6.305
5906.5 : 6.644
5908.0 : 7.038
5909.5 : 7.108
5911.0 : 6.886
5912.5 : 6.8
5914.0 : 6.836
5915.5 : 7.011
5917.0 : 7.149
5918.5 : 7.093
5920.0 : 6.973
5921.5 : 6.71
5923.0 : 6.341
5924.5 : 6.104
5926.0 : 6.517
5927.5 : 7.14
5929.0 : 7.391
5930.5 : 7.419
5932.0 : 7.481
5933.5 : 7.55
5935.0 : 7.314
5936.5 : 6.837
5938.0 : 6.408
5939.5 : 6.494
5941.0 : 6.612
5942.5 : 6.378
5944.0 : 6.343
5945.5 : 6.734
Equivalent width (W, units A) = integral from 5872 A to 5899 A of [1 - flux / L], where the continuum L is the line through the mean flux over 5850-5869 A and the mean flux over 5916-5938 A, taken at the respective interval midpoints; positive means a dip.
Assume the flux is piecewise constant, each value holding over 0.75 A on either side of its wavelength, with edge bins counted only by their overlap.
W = 2.5 A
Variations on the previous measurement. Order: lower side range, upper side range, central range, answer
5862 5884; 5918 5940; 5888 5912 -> 3.3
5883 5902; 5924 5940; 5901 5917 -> -1.3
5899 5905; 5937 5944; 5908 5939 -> -2.7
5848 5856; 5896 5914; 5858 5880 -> -1.8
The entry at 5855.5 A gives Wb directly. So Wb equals 7.056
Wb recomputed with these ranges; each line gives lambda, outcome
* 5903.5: 6.225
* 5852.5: 6.726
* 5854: 6.921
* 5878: 7.796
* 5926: 6.517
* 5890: 4.999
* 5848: 6.794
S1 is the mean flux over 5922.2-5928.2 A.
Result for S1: 6.52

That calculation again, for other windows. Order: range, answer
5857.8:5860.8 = 6.93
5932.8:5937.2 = 7.23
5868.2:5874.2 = 7.39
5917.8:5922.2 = 6.93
